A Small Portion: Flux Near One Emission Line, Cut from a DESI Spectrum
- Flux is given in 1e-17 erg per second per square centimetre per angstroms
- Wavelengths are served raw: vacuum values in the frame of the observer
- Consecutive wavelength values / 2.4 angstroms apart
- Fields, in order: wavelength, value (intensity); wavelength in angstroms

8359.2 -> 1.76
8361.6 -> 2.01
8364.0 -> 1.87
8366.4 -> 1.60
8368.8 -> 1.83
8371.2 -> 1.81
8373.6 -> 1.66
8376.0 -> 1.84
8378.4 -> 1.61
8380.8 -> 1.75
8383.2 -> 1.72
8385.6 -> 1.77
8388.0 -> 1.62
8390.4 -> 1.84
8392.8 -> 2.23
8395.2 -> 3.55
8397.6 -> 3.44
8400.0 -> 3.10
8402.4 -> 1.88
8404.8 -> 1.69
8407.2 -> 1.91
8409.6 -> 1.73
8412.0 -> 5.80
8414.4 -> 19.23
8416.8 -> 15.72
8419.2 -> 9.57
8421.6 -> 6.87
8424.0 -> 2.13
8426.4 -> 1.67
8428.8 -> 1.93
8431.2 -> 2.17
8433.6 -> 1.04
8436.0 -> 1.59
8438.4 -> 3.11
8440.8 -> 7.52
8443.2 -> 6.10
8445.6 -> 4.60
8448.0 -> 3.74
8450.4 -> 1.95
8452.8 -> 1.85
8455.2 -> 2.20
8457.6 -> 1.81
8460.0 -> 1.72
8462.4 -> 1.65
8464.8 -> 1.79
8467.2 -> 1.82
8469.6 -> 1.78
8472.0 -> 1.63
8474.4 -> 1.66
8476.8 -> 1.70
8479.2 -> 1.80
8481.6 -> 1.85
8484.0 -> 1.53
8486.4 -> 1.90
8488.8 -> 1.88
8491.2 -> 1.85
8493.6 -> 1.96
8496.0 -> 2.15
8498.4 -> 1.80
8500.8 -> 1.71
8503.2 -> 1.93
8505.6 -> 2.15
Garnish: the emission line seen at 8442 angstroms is [N II]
